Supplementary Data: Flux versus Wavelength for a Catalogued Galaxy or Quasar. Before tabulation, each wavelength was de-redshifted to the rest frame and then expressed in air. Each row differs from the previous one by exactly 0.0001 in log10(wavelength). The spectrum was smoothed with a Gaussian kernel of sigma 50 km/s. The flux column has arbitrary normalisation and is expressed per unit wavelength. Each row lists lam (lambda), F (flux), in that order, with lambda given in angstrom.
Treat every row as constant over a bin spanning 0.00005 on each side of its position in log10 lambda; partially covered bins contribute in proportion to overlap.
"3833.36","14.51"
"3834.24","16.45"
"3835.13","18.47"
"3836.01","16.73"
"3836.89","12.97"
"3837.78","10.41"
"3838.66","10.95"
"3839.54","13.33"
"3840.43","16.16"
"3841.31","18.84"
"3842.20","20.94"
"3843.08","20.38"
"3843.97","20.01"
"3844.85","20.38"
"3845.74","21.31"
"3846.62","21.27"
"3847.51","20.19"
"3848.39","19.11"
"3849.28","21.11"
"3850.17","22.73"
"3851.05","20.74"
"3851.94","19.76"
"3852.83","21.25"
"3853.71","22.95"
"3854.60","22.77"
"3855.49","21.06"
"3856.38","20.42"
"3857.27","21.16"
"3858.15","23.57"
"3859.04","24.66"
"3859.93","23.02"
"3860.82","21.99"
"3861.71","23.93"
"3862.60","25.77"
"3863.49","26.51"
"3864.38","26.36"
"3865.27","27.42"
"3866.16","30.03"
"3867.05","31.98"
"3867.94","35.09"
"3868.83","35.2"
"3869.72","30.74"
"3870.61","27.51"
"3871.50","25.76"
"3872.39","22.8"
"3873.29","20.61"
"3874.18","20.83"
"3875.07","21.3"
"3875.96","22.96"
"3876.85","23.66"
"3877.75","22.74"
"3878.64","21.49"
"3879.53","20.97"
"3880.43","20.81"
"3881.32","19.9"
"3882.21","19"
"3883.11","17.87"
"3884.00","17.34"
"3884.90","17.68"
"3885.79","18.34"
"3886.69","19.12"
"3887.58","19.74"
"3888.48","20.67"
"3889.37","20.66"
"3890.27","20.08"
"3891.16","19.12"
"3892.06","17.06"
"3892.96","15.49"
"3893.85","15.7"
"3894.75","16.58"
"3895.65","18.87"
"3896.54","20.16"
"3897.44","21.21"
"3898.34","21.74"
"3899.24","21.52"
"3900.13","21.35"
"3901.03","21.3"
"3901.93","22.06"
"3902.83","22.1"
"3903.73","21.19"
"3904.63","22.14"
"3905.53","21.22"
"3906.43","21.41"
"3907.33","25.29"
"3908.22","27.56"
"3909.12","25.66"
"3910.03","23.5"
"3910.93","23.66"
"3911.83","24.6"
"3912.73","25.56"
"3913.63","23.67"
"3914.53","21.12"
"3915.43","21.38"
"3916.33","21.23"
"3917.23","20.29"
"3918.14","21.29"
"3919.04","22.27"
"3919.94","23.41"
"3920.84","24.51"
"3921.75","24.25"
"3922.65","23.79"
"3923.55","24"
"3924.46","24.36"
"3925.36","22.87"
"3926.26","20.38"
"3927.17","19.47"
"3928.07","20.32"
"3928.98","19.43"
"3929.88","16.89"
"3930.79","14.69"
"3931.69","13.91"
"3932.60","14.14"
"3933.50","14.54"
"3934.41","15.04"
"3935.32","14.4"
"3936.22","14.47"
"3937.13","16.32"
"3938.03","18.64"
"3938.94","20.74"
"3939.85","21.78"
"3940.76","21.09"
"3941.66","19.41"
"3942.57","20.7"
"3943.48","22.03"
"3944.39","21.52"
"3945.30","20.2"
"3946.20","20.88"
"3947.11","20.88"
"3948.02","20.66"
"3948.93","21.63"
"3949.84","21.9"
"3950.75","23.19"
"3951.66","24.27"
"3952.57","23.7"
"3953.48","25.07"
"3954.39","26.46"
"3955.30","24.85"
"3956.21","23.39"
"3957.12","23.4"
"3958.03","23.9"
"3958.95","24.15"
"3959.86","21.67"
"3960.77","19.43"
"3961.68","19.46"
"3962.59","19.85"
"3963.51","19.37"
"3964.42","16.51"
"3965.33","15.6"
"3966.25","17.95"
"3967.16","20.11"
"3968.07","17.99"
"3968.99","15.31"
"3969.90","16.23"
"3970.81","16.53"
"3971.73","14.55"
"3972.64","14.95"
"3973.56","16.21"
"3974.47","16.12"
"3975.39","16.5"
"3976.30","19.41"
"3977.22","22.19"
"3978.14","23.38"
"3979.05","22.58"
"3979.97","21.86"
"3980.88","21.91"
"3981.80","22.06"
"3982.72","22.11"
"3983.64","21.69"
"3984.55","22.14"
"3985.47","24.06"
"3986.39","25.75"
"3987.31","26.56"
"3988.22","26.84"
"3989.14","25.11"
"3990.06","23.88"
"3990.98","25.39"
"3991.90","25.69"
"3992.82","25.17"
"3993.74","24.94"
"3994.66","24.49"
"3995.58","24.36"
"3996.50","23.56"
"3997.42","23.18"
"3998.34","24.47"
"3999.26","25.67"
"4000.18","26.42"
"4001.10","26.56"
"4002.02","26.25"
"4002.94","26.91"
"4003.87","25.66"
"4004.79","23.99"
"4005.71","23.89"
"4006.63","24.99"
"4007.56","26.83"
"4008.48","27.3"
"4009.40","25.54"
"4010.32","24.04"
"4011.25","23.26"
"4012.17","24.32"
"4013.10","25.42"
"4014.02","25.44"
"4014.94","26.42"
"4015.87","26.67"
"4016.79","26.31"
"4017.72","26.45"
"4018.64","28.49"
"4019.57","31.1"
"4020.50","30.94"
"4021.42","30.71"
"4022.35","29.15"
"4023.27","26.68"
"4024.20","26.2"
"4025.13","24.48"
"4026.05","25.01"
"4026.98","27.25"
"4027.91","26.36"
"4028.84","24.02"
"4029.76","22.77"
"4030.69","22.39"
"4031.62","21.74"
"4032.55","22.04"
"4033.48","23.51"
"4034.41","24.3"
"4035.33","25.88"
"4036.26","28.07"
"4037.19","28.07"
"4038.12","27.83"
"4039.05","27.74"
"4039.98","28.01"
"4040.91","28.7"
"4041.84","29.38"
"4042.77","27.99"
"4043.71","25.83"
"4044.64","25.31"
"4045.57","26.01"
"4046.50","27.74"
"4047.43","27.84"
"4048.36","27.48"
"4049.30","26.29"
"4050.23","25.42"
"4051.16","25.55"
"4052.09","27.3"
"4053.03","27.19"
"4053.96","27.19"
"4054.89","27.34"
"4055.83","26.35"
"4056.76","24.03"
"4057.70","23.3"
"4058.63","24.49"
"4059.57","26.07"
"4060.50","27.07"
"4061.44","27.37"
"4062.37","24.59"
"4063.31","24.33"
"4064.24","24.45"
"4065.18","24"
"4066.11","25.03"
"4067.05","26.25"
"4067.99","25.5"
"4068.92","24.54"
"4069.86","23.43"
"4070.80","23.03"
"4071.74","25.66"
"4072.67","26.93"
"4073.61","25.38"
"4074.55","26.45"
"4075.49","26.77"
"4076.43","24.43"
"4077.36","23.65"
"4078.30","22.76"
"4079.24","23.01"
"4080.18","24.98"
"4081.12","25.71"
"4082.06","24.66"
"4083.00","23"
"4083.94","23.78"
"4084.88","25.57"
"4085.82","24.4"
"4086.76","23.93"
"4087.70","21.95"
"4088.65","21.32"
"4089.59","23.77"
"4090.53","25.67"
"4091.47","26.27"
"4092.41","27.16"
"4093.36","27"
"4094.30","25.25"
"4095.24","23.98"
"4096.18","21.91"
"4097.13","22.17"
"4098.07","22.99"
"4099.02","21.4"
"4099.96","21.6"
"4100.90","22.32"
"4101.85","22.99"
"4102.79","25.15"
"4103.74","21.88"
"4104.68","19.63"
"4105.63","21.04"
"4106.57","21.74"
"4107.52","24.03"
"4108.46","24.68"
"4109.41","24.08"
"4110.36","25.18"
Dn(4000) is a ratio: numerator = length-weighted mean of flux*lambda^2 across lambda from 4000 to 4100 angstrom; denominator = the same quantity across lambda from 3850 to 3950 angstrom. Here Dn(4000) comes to 1.3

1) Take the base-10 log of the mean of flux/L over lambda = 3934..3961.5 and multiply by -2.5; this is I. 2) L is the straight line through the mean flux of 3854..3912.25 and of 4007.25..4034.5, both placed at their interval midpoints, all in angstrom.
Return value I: 0.14 mag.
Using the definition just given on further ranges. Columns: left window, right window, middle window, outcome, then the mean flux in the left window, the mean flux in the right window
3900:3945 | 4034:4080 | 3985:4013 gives -0.062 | 20.9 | 25.9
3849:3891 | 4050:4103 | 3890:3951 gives 0.137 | 23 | 24.7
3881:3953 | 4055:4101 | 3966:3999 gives 0.029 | 20.5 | 24.5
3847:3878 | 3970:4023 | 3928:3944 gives 0.341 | 24.2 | 24.1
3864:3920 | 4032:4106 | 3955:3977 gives 0.236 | 22.4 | 25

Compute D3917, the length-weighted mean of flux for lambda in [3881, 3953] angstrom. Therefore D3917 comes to 20.5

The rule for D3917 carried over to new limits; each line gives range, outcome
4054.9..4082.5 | 25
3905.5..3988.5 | 20.9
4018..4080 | 26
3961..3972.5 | 17.4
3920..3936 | 19.3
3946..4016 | 22.6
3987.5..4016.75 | 25.3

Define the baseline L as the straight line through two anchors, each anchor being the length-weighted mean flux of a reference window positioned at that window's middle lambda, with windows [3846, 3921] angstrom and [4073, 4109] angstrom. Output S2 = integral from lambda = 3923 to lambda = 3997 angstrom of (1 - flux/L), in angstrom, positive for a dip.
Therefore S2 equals 6.95 angstrom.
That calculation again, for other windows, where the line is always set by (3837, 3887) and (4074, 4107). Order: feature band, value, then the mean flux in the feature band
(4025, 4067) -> -4.4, 25.9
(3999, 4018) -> -2.1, 25.6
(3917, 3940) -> 3.1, 19.4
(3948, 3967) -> 0.8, 21.7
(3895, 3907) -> 0.6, 21.2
